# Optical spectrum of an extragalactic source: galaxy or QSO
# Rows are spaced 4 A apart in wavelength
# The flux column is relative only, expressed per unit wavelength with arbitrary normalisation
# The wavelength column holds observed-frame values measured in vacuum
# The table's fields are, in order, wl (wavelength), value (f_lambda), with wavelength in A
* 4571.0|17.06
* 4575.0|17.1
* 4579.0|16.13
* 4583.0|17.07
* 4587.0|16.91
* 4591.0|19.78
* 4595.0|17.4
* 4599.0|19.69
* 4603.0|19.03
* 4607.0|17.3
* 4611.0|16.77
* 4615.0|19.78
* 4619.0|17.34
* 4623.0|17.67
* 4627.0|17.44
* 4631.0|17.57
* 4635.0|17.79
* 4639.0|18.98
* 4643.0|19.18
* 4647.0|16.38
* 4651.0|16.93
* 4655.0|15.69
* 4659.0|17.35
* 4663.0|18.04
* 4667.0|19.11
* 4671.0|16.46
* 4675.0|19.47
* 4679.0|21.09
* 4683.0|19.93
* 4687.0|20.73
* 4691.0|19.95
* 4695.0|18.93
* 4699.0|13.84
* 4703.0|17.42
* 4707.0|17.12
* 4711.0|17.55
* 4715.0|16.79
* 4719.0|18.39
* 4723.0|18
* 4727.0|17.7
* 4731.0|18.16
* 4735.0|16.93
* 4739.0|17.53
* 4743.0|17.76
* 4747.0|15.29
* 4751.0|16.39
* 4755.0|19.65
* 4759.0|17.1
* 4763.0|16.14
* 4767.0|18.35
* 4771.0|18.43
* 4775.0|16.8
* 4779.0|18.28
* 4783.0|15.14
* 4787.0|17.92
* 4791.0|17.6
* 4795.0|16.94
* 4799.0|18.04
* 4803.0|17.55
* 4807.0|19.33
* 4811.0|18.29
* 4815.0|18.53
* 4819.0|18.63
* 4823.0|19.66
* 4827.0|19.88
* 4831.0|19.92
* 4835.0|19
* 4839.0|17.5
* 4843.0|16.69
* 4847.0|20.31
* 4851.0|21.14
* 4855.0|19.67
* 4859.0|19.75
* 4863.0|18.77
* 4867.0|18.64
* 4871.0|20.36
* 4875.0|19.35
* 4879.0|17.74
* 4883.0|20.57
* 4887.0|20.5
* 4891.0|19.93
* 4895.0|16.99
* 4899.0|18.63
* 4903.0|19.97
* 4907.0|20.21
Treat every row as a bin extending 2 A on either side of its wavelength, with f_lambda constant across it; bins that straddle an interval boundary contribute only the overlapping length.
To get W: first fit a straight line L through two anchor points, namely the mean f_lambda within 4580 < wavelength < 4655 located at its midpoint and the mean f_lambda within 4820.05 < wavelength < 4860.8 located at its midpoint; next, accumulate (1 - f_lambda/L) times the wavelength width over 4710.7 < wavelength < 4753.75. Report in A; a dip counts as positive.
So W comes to 2.9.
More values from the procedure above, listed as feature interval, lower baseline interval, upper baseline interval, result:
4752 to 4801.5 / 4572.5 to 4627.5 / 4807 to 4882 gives 3.3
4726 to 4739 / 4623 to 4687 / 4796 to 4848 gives 0.6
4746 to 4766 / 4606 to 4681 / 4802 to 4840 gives 1.6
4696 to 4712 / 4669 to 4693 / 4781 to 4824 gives 2.3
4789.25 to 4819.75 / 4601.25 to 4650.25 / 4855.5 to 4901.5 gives 1.2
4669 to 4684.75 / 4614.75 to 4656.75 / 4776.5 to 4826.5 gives -1.3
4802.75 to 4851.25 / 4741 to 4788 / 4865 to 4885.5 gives -1.3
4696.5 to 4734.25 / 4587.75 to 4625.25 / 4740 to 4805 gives 0.9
